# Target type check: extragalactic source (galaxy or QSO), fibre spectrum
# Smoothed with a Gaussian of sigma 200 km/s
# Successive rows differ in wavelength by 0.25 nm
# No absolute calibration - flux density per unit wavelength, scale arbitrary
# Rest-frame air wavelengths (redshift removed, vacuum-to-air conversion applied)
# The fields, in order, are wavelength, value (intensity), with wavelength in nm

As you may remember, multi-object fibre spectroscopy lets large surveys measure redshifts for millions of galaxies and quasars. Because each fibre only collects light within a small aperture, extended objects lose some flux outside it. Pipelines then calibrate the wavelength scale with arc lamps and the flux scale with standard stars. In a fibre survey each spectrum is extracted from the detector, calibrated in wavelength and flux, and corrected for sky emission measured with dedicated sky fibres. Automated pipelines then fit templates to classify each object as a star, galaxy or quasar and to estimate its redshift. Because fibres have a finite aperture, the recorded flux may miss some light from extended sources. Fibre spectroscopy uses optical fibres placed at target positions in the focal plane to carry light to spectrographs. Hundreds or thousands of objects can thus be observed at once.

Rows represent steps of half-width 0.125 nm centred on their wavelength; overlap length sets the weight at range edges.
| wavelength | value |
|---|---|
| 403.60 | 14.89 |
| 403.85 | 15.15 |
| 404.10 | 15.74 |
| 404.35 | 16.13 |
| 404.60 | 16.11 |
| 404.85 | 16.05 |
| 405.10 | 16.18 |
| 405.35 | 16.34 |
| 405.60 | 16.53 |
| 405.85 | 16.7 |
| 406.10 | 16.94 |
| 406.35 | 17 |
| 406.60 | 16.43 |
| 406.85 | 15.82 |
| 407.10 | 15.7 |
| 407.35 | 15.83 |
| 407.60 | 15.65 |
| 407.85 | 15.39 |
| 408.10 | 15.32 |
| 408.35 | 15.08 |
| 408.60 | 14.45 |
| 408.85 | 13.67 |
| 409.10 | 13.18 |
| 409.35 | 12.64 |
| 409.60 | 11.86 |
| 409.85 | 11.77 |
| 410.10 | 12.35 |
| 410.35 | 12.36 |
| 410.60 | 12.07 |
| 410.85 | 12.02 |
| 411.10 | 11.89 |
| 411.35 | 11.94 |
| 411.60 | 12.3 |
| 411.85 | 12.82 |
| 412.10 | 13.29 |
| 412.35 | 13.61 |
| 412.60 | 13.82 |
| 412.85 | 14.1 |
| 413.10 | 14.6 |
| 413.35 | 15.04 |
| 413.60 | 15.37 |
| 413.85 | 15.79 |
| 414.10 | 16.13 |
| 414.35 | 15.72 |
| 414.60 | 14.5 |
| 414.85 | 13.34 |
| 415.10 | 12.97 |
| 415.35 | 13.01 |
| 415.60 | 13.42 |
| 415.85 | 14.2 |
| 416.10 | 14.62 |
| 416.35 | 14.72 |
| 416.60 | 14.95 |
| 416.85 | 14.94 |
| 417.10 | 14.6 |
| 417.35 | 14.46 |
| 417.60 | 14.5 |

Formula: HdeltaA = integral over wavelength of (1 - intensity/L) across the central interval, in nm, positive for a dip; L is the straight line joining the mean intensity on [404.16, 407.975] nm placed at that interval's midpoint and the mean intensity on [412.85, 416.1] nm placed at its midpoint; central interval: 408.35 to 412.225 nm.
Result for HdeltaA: 0.678 nm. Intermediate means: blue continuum 16.2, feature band 12.7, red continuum 14.5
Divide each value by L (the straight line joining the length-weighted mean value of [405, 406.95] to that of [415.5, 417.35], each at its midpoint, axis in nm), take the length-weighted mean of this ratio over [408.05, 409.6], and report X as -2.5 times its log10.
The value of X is 0.157 mag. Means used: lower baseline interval 16.5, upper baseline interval 14.5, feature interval 13.8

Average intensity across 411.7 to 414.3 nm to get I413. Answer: 14.5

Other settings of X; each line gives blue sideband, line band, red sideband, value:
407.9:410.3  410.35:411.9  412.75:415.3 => 0.149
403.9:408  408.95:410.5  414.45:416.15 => 0.220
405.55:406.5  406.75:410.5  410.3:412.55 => 0.056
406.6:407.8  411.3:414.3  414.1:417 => 0.046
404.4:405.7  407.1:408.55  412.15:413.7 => 0.010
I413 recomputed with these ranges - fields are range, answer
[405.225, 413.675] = 14.2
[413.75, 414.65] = 15.6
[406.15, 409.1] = 15.4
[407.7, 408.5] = 15.2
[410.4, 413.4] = 13.1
